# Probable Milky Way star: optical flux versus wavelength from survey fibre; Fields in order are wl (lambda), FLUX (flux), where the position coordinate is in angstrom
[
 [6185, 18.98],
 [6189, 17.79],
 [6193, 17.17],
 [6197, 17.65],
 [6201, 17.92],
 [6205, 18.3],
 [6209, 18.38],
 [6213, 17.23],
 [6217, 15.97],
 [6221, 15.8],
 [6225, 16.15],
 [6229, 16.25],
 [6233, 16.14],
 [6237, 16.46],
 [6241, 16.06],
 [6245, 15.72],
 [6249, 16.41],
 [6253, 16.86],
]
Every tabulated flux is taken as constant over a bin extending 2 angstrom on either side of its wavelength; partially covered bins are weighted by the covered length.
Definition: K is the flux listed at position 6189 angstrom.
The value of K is 17.79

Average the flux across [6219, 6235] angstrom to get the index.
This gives 16.1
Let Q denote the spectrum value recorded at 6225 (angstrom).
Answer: 16.15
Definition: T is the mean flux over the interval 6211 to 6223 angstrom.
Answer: 16.3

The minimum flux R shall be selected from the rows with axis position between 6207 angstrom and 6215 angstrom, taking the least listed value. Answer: 17.23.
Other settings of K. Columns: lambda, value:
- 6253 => 16.86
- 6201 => 17.92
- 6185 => 18.98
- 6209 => 18.38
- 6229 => 16.25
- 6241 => 16.06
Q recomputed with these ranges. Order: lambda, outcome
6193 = 17.17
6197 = 17.65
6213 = 17.23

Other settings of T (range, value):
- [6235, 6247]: 16.1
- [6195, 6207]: 18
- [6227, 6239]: 16.3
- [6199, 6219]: 17.6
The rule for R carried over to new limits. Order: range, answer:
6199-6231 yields 15.8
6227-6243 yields 16.06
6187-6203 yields 17.17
